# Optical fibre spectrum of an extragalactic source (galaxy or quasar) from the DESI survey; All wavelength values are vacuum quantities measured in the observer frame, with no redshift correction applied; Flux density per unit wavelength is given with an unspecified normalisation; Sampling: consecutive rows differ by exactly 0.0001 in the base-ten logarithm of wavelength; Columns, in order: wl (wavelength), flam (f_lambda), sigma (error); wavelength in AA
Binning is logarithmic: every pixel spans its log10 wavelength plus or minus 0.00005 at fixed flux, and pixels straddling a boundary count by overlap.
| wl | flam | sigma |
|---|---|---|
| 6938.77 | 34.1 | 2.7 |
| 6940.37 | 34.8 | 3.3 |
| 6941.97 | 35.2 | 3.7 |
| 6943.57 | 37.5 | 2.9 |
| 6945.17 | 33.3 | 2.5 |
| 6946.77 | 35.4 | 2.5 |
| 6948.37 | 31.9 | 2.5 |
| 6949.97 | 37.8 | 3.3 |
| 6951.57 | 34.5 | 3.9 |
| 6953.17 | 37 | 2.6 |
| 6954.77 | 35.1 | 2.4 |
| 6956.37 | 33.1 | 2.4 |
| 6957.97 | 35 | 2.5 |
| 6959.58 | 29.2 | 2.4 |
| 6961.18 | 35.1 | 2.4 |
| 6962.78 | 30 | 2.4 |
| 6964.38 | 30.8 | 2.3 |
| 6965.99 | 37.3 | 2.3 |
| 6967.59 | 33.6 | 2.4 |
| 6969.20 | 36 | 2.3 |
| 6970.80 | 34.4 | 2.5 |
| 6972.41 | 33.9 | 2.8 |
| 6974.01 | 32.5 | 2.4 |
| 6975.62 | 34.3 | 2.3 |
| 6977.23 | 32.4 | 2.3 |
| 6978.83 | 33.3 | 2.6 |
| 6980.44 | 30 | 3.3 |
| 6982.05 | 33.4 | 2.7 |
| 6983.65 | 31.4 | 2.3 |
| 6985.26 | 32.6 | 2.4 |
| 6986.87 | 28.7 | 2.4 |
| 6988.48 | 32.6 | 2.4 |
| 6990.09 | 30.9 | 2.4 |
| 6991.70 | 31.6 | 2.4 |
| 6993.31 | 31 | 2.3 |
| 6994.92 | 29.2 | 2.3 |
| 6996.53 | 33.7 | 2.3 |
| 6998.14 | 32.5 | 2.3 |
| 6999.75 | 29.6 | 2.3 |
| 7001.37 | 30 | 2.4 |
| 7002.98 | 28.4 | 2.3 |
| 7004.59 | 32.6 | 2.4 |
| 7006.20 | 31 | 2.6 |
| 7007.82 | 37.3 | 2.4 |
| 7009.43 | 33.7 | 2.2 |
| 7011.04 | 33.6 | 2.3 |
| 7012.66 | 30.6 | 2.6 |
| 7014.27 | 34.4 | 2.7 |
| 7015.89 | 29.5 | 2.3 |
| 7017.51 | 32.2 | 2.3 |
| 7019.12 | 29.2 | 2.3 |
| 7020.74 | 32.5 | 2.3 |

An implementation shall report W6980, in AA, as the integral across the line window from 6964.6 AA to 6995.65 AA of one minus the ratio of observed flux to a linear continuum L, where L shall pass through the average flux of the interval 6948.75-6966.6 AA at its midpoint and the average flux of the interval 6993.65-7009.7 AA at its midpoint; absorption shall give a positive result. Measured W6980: 0.3 AA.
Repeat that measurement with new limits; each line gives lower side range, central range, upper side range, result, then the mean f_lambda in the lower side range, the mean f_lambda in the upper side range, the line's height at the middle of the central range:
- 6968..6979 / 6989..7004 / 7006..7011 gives 1.46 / 33.8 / 34.3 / 34.2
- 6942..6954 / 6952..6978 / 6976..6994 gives -0.07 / 35.3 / 31.7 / 33.7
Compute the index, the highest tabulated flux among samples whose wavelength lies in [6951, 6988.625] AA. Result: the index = 37.3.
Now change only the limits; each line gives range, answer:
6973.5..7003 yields 34.3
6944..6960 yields 37.8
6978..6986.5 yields 33.4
